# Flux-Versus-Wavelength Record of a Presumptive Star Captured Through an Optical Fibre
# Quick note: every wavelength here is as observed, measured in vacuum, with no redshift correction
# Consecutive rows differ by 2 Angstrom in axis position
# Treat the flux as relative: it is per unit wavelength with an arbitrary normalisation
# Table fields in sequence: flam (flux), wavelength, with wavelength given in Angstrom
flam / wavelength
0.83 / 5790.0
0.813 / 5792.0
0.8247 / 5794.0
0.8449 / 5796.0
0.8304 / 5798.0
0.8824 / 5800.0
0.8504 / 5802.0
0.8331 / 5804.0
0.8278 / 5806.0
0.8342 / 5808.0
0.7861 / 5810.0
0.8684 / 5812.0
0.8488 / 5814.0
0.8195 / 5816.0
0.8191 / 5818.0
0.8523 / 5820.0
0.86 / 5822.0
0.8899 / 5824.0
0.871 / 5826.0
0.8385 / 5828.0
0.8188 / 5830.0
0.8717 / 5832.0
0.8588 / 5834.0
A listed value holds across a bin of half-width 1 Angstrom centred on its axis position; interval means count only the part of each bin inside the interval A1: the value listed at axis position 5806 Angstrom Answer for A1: 0.8278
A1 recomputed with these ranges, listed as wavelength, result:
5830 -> 0.8188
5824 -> 0.8899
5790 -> 0.83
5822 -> 0.86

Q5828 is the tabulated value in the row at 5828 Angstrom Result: 0.8385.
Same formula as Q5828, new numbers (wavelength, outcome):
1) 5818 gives 0.8191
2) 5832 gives 0.8717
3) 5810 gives 0.7861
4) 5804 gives 0.8331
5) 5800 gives 0.8824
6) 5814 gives 0.8488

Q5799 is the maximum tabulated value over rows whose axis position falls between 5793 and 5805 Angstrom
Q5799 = 0.8824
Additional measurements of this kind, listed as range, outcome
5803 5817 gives 0.8684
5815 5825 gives 0.8899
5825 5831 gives 0.871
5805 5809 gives 0.8342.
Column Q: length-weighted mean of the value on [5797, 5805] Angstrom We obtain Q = 0.849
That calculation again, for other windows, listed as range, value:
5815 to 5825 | 0.848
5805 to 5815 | 0.833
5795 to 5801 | 0.853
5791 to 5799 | 0.828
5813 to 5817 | 0.834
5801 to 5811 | 0.826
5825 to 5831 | 0.843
